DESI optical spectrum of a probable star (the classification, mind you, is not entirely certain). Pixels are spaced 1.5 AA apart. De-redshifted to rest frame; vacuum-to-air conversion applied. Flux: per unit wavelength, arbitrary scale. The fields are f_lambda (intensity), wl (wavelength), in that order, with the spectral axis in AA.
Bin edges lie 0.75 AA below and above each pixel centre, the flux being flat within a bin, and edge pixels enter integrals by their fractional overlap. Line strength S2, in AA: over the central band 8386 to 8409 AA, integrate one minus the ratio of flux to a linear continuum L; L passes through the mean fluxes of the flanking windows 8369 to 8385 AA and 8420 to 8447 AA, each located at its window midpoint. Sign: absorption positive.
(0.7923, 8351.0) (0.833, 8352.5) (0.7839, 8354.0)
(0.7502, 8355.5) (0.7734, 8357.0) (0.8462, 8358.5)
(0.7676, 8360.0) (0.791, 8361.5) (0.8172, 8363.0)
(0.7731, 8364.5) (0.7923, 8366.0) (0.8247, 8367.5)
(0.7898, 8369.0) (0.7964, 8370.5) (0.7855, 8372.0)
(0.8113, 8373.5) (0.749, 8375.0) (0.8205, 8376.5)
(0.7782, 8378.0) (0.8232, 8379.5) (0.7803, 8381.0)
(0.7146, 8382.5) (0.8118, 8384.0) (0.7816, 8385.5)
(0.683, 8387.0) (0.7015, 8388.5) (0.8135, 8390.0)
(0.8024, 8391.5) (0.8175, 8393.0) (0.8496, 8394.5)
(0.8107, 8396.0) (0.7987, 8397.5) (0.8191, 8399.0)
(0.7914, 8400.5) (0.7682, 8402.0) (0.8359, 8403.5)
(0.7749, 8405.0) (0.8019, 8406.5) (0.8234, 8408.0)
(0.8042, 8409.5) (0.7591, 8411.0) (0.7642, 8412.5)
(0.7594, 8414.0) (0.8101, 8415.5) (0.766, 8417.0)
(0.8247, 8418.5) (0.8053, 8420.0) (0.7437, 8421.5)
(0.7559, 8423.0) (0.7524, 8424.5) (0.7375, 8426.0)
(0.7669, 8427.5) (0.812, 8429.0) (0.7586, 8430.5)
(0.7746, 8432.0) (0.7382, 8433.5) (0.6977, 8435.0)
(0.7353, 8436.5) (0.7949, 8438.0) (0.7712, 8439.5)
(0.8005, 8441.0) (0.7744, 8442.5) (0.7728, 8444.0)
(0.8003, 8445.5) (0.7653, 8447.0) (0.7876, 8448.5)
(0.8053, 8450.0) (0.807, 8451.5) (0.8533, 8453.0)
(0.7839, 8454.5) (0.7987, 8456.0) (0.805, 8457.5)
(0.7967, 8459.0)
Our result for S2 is -0.4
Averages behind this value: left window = 0.787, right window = 0.765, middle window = 0.793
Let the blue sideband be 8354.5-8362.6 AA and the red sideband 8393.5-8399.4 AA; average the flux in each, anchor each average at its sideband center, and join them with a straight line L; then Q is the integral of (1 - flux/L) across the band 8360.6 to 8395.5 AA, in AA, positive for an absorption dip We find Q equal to 0.7 AA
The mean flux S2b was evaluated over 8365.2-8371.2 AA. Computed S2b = 0.801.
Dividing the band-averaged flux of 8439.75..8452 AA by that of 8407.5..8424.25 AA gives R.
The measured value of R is 1.01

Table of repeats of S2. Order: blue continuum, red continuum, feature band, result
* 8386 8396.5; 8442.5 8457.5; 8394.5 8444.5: 0.56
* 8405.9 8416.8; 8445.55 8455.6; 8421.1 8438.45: 0.84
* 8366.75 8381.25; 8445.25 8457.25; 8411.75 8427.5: 0.53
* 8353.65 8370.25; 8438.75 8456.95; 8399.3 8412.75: -0.01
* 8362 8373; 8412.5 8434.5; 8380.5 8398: 0.15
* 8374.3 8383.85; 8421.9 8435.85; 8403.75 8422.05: -0.61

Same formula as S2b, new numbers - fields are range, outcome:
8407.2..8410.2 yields 0.814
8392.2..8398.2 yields 0.819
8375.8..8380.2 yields 0.807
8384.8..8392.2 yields 0.756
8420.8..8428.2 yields 0.751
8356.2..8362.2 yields 0.794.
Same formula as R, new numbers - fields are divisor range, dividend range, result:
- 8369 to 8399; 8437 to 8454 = 1.01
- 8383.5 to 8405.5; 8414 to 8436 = 0.97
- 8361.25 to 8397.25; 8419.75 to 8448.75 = 0.97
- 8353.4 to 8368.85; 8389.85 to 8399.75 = 1.03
